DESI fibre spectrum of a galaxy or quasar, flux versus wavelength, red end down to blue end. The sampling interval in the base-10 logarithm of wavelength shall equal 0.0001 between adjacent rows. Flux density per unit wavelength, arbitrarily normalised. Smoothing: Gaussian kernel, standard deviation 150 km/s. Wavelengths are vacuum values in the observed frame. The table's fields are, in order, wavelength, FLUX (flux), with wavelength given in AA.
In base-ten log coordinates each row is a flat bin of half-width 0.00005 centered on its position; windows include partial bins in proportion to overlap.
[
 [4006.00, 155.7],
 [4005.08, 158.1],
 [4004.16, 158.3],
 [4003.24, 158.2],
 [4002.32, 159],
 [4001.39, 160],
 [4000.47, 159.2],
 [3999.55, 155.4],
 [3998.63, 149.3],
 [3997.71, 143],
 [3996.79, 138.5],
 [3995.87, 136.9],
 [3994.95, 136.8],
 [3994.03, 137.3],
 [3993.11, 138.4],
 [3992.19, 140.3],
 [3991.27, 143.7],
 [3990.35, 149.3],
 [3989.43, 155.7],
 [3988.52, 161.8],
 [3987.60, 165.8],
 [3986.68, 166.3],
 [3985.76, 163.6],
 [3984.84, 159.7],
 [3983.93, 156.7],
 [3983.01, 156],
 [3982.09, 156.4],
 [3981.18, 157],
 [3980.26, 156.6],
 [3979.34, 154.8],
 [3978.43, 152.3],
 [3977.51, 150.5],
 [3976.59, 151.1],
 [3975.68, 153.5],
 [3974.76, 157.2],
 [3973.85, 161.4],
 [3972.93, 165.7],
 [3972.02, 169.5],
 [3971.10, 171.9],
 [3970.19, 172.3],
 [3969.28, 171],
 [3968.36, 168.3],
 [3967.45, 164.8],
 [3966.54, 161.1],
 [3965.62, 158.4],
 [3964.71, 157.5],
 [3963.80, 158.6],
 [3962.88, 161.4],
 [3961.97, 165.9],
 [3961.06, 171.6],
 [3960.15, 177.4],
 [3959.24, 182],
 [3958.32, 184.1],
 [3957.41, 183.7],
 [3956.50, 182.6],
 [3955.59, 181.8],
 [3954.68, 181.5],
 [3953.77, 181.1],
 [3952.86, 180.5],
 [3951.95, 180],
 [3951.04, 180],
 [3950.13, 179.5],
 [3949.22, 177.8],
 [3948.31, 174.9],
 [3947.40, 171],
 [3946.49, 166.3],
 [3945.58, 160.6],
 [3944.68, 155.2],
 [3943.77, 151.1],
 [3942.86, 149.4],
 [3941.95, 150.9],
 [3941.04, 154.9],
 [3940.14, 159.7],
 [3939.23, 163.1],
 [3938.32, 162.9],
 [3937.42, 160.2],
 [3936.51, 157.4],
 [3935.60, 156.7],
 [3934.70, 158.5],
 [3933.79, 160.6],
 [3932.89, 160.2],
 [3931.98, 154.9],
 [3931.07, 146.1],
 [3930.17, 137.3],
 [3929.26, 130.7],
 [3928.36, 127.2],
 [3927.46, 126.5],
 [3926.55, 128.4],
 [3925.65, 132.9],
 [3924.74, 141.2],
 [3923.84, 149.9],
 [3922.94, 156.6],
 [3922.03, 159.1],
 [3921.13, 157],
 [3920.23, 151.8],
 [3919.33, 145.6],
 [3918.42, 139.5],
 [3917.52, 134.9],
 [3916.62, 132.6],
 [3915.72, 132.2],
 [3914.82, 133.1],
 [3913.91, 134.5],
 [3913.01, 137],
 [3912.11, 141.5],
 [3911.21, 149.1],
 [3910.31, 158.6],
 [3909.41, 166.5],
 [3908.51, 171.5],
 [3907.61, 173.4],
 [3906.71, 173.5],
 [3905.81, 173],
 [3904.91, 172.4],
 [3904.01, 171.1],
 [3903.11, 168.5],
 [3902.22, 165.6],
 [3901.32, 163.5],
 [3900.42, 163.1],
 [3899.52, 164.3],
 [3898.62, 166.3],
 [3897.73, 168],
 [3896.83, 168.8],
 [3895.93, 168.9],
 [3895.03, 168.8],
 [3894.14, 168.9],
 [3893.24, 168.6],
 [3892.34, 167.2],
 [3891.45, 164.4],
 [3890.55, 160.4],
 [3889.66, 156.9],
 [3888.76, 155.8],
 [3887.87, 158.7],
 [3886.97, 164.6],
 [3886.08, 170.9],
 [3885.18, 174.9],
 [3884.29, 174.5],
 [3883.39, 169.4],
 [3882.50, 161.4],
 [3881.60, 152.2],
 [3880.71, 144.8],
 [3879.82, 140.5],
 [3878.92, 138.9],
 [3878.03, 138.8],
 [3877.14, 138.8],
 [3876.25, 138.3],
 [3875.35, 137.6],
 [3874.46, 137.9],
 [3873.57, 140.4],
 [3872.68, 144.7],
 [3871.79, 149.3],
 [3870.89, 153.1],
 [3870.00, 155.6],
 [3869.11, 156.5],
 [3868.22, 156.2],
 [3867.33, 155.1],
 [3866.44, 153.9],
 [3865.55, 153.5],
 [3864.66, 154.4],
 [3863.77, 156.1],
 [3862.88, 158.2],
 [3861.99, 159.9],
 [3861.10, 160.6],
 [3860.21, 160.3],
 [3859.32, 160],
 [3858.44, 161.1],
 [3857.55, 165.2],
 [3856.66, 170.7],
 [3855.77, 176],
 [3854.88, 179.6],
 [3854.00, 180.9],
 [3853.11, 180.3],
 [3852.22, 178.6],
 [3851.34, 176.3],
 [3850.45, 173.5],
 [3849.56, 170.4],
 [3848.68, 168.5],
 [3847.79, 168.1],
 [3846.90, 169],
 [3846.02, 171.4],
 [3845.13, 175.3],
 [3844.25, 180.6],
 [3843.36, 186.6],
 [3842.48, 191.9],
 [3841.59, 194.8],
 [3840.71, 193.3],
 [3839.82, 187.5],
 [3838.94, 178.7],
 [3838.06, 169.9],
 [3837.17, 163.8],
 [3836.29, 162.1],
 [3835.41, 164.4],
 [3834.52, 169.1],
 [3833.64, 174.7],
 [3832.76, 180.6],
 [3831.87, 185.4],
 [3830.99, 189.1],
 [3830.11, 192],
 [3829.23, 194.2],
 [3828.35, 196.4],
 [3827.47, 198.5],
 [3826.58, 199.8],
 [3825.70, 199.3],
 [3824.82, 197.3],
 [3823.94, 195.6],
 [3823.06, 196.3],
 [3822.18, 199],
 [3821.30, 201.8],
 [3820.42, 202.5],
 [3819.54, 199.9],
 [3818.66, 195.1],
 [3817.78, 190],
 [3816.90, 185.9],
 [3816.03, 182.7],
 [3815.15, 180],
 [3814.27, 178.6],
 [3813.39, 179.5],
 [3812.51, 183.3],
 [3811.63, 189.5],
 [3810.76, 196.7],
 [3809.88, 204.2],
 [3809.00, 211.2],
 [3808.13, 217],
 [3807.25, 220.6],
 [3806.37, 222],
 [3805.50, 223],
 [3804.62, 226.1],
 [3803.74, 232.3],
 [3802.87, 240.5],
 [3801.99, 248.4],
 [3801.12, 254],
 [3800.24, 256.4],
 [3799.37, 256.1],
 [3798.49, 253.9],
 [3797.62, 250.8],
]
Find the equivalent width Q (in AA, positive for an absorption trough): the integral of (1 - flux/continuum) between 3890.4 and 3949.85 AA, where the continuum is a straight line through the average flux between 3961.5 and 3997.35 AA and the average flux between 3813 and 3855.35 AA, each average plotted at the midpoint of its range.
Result 4.2 AA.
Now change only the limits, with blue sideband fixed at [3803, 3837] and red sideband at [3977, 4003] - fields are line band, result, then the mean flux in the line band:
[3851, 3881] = 4.5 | 156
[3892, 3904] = 0.6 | 167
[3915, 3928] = 2.1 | 142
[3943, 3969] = -1.7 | 171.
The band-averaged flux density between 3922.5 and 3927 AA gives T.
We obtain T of 142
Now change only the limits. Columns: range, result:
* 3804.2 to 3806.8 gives 224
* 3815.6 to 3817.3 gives 185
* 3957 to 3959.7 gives 183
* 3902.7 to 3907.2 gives 172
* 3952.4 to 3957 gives 182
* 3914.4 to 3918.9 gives 135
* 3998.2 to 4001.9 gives 156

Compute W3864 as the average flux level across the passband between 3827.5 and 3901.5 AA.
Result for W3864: 166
